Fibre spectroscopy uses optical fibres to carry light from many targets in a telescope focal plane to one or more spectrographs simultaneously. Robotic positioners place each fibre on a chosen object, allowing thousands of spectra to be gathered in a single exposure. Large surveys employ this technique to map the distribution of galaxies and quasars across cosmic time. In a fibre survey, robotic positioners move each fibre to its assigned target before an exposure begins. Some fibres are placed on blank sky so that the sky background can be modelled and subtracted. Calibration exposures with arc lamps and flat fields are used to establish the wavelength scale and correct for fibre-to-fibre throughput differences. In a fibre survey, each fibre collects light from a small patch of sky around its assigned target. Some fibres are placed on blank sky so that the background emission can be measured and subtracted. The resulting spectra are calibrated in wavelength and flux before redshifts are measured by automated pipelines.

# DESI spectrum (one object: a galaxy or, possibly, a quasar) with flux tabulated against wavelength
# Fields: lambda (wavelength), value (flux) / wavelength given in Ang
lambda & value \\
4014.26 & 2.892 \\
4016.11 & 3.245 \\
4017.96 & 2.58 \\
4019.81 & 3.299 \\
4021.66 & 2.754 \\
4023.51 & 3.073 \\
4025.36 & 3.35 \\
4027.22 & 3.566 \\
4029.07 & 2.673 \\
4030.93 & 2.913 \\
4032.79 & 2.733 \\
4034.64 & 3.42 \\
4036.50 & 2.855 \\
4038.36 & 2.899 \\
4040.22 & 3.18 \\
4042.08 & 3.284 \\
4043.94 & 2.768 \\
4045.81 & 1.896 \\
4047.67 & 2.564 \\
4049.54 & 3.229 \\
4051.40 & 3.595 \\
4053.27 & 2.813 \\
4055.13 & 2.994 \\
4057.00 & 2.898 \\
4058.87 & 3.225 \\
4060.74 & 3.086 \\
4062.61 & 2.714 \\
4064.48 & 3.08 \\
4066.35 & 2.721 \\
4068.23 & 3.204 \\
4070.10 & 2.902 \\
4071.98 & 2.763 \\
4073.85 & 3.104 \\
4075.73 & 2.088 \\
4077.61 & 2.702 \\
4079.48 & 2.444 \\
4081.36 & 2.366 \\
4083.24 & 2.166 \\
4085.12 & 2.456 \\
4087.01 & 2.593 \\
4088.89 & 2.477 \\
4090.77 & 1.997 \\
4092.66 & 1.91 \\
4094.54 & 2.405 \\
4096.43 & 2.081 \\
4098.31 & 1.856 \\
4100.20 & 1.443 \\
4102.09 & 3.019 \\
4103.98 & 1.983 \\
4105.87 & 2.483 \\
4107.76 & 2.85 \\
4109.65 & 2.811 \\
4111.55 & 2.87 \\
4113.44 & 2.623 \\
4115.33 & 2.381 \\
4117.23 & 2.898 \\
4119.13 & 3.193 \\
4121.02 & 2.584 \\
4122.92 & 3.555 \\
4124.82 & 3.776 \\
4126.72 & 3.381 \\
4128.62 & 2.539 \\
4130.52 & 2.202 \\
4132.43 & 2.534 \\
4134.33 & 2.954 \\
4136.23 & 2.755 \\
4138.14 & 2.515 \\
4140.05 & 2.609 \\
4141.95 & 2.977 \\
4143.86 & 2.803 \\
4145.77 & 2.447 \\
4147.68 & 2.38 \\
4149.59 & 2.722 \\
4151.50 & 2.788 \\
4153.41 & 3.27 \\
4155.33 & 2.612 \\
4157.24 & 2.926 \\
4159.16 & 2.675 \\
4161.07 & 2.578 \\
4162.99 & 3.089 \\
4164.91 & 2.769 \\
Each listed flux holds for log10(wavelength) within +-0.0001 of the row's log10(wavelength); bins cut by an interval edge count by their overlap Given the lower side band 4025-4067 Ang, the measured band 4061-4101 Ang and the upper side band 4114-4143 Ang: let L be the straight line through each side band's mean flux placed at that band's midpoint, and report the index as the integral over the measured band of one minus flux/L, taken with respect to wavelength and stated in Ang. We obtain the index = 6.3 Ang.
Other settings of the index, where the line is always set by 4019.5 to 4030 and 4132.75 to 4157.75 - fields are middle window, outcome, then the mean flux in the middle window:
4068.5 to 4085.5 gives 2.1 Ang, 2.58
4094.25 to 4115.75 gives 3.5 Ang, 2.4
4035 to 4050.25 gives 1.0 Ang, 2.85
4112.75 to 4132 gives -0.6 Ang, 2.91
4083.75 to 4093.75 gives 2.2 Ang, 2.28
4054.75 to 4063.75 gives 0.1 Ang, 2.98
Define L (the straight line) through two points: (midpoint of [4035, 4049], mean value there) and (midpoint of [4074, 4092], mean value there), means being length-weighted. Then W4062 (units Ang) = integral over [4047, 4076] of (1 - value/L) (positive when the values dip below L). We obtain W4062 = -3.8 Ang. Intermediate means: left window 2.81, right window 2.39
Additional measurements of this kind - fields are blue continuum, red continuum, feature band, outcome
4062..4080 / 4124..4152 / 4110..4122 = 0.0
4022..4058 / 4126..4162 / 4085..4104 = 4.3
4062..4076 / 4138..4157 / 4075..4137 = 5.2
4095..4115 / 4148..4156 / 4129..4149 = 0.6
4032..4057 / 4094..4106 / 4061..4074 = -1.5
